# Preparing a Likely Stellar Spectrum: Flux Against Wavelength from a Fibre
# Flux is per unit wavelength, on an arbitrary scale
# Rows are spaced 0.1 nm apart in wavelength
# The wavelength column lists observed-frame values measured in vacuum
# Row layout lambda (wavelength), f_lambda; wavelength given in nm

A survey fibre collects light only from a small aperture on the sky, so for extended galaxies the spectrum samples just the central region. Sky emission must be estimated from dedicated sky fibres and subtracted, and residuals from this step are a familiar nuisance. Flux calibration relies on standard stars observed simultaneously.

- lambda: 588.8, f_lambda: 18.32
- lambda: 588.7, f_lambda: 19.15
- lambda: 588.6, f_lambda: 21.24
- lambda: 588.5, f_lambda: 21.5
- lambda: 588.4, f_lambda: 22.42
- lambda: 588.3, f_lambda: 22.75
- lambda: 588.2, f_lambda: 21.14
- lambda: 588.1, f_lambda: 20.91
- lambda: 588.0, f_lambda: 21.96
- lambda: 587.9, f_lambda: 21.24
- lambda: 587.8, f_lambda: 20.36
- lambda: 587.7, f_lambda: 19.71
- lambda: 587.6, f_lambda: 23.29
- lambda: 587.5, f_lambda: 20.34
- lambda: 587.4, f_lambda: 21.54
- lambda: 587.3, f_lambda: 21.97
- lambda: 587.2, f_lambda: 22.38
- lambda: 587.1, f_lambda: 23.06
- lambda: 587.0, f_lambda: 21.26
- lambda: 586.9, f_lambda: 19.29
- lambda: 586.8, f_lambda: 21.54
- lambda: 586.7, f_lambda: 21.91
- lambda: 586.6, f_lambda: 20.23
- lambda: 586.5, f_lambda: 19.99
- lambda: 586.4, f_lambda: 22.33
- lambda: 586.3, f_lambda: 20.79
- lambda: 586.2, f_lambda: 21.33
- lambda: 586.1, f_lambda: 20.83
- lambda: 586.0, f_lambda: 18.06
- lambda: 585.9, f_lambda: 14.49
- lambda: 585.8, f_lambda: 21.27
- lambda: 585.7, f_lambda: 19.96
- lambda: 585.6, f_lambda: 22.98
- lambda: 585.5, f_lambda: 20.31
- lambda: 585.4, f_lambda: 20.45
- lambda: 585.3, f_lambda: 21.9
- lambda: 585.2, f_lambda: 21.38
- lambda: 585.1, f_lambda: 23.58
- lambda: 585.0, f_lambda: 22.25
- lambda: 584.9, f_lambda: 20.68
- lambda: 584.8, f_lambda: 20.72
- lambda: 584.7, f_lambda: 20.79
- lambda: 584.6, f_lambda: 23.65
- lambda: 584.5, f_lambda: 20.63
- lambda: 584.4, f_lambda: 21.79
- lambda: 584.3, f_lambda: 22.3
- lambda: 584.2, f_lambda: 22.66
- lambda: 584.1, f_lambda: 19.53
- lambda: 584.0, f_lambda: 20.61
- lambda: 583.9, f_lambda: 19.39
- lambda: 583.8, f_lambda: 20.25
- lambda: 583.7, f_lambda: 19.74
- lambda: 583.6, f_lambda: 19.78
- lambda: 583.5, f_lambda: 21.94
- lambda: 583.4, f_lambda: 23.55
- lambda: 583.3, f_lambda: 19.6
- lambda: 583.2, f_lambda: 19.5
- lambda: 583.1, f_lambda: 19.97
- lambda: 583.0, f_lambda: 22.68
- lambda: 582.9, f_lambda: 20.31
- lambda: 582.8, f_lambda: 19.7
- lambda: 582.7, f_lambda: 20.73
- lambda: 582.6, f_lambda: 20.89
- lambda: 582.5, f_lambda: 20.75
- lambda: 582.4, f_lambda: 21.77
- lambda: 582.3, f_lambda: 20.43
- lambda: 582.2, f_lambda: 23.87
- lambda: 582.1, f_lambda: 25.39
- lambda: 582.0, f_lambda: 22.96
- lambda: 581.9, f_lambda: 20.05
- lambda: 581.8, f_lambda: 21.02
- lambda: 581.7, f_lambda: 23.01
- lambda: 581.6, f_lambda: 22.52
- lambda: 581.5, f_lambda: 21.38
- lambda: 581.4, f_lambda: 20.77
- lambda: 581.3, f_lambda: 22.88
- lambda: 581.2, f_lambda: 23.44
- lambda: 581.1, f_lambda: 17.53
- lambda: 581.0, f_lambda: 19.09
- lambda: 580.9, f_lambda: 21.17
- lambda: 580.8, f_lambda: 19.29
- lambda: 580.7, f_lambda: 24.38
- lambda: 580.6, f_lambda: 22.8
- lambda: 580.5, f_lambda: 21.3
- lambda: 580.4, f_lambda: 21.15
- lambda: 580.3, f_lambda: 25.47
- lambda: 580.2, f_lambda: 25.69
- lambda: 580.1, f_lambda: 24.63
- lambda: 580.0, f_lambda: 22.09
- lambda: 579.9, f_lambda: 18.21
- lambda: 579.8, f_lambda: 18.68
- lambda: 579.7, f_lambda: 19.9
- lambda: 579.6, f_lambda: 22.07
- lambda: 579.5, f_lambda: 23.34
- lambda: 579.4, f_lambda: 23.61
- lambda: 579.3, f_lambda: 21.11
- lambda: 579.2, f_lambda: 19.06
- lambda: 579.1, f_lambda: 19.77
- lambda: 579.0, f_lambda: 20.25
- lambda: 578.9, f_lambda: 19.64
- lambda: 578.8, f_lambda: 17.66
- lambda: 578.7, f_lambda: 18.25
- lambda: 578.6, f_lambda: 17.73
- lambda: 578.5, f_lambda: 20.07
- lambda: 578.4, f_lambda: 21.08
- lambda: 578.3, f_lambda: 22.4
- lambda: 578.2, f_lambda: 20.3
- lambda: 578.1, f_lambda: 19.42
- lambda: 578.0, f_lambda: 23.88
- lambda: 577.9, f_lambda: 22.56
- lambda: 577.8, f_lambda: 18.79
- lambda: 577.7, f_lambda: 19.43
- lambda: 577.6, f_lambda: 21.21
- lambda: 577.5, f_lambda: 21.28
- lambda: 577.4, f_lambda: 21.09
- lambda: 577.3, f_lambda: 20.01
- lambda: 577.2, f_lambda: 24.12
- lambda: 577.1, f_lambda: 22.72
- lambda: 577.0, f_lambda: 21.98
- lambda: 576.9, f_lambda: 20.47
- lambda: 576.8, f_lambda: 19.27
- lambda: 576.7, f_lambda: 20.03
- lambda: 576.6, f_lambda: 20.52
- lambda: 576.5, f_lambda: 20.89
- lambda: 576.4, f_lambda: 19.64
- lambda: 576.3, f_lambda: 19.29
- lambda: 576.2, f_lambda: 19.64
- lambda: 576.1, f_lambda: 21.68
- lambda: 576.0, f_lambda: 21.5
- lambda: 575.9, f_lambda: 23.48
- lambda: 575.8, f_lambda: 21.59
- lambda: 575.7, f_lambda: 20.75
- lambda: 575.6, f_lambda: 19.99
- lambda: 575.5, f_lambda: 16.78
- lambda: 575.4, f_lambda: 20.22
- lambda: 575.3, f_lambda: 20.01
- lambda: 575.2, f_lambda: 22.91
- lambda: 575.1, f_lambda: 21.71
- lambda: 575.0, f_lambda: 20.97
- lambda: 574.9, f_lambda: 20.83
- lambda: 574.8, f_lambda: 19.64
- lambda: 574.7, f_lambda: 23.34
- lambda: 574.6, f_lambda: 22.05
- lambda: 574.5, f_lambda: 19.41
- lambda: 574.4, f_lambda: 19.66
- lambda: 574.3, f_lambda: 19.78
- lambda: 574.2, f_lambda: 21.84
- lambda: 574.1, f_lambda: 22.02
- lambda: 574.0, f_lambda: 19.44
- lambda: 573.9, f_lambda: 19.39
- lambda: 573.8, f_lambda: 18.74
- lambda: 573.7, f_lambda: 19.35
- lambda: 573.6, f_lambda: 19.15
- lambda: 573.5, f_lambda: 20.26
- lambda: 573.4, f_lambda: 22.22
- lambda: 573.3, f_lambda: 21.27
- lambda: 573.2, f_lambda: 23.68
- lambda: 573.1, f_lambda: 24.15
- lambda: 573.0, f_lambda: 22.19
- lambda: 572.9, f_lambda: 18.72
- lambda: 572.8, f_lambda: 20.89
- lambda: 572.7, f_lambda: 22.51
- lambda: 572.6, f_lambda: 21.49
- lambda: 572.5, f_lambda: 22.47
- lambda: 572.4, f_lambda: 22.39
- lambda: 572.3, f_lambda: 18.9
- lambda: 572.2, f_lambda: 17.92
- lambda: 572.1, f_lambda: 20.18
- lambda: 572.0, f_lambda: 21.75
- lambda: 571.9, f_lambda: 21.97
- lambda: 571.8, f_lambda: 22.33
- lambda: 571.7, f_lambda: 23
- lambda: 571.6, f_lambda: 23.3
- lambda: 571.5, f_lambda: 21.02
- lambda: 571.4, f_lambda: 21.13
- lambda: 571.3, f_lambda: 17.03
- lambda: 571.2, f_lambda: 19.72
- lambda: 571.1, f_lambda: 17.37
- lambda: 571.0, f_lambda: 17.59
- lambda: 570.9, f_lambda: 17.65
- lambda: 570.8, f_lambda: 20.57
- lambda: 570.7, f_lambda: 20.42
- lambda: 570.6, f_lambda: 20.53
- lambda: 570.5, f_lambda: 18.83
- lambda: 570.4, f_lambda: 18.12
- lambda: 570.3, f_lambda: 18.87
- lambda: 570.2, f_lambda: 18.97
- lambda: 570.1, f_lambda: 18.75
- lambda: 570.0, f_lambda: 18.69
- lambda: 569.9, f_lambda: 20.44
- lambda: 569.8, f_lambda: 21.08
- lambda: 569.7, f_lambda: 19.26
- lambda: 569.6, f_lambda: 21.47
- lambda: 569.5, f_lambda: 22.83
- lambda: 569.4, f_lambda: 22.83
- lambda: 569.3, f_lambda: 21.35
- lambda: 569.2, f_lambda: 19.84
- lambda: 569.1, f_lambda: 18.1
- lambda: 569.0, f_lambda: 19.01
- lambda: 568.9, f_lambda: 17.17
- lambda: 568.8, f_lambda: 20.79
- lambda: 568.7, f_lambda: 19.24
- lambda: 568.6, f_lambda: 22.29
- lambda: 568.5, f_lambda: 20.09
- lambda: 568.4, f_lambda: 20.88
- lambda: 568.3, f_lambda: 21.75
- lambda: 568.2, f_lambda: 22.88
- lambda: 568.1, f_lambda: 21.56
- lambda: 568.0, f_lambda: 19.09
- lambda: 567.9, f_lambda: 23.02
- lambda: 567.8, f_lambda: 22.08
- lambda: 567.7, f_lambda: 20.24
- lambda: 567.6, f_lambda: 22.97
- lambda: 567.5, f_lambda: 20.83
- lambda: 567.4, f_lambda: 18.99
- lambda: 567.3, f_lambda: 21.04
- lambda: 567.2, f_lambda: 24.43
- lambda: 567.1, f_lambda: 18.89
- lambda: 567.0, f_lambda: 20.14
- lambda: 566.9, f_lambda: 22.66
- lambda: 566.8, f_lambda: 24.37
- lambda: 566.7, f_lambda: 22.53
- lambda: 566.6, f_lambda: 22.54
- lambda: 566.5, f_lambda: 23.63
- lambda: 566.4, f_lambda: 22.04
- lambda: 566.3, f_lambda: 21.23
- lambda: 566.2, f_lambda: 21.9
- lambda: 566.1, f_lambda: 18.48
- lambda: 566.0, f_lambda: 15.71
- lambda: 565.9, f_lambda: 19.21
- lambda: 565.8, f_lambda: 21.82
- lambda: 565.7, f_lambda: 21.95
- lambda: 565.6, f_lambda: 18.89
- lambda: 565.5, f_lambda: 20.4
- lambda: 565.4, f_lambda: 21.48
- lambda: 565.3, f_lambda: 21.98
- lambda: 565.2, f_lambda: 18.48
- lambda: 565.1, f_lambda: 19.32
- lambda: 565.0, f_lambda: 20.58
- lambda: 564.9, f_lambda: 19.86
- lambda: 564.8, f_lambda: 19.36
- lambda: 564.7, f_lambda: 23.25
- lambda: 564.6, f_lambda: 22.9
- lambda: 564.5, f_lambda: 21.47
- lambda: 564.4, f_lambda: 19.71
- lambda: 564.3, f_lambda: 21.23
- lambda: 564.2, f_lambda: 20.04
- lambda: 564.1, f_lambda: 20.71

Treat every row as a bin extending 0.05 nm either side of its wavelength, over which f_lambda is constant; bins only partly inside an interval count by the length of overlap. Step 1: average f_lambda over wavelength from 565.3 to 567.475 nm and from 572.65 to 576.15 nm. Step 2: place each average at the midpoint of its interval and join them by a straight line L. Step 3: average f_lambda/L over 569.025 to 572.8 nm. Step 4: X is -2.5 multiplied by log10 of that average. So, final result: 0.04 mag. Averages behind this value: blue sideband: 21.1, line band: 20.3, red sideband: 20.9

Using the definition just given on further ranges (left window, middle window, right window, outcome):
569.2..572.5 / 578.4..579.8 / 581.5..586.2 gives 0.03 mag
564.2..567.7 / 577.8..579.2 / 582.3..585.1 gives 0.05 mag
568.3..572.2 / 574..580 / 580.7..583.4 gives 0.01 mag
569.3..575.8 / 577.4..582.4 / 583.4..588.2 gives -0.02 mag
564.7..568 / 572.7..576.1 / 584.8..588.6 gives 0.01 mag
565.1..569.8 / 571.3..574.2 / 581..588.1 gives -0.01 mag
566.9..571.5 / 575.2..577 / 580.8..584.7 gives 0.01 mag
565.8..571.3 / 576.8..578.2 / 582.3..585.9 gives -0.02 mag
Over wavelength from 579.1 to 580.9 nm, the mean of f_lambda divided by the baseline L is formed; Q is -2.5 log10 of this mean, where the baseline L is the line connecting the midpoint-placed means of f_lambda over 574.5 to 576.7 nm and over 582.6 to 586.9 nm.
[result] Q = -0.05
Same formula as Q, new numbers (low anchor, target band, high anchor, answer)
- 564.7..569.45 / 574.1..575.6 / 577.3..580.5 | 0.01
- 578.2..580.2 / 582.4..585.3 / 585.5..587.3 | -0.02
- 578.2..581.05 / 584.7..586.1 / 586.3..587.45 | 0.04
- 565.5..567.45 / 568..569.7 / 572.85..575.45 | 0.02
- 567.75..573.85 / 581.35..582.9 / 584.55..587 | -0.04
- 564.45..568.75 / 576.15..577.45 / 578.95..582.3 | 0.04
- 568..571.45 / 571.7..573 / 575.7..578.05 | -0.04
